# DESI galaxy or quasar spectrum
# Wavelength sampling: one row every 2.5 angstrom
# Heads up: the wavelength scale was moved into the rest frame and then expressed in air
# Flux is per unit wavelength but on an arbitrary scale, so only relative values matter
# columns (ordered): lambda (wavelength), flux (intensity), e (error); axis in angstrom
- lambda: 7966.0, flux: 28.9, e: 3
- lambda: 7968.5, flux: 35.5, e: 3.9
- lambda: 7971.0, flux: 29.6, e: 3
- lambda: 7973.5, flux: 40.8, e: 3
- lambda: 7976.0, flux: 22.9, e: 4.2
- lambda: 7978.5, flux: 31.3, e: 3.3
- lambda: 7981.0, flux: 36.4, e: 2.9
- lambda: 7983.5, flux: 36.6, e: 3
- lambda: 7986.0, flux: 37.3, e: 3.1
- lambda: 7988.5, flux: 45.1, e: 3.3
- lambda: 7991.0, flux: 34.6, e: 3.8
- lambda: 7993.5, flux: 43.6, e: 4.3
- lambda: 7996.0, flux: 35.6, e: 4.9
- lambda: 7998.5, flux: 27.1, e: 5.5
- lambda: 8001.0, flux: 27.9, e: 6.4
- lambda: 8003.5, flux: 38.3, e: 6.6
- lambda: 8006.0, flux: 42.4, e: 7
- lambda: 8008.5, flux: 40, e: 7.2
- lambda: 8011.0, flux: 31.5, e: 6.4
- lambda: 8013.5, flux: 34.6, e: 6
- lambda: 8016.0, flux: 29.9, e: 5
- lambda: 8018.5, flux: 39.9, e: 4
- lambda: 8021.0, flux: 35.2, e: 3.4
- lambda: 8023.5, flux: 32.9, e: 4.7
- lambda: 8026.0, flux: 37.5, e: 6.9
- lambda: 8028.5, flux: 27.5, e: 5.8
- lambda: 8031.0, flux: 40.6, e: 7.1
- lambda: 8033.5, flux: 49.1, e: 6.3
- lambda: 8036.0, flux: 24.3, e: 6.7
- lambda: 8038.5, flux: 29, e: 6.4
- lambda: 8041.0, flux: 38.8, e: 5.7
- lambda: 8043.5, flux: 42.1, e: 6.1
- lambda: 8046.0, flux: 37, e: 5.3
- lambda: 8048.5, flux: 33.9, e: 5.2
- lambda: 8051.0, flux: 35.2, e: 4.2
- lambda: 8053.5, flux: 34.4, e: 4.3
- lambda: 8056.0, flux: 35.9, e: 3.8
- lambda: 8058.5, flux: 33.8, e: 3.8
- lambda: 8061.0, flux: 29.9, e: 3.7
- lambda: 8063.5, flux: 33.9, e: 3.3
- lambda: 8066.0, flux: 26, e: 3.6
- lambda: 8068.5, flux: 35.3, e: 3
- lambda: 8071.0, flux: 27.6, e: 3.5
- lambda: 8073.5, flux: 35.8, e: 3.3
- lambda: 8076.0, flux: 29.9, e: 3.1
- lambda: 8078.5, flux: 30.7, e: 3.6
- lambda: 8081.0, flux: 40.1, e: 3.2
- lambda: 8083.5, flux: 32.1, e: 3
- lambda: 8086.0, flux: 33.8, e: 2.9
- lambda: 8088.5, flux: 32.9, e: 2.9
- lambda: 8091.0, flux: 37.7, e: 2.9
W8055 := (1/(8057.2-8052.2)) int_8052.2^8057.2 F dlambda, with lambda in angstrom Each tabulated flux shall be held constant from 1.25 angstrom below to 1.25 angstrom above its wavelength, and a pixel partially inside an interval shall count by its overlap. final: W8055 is 35.1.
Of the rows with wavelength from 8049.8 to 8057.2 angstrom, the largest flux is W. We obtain 35.9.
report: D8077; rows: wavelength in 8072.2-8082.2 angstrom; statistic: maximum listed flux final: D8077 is 40.1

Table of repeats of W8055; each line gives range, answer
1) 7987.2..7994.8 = 41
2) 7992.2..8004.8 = 34.5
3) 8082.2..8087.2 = 33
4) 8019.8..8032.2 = 34.7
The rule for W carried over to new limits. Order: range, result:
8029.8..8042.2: 49.1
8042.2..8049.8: 42.1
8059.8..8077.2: 35.8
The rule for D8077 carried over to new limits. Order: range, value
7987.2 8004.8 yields 45.1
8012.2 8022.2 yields 39.9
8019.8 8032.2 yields 40.6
